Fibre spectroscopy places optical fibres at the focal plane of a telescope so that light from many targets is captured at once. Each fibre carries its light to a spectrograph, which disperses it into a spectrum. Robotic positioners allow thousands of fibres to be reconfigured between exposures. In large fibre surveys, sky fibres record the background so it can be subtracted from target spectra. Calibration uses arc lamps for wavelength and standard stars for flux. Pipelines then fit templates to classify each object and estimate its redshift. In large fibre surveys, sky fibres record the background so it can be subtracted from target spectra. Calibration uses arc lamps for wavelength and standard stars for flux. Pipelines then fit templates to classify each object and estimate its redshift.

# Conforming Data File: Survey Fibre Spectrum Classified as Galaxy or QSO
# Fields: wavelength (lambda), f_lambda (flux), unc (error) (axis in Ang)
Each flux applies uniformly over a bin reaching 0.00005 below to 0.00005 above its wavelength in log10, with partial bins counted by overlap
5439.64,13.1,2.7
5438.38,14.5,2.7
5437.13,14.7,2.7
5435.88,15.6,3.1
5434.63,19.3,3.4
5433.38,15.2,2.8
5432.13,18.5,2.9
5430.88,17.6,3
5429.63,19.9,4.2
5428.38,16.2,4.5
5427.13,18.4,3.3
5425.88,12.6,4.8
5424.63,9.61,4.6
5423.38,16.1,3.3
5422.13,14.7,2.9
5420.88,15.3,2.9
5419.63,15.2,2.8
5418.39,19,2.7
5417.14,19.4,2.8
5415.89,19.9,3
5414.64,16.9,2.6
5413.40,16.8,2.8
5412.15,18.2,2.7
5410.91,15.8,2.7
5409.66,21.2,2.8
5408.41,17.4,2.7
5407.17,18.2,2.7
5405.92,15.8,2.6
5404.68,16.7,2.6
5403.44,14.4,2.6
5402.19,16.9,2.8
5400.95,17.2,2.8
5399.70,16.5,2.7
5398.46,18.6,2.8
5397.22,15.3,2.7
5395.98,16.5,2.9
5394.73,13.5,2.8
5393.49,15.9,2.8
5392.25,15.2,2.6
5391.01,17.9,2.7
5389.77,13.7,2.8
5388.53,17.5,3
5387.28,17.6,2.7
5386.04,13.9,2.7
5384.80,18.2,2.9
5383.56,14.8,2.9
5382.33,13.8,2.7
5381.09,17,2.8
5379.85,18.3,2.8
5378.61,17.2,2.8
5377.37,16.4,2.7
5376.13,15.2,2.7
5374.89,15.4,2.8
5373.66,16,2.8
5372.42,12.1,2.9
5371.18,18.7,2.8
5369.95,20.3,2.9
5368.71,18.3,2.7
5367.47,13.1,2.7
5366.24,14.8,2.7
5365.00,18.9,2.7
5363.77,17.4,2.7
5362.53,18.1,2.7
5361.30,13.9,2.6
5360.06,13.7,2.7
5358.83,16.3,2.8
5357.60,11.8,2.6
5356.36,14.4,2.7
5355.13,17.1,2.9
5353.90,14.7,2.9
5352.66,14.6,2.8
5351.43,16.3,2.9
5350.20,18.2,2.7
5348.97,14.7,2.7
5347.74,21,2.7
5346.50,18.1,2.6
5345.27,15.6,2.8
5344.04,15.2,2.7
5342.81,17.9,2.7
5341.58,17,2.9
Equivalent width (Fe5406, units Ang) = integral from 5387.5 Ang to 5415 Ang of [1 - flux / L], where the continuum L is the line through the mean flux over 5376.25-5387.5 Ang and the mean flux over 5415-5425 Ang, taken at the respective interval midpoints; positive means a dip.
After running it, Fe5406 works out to -0.6 Ang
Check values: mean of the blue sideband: 16.3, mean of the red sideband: 16.3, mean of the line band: 16.7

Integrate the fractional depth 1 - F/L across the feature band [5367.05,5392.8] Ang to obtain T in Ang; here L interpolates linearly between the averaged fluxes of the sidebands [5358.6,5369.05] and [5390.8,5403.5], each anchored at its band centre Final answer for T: -0.3 Ang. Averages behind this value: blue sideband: 16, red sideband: 16.2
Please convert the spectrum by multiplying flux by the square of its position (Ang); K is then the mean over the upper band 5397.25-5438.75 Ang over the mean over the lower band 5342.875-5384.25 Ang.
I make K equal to 1.06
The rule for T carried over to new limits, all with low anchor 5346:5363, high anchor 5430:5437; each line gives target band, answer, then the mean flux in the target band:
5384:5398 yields 0.5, 15.9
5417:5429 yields 1.1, 15.5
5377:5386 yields 0.0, 16.4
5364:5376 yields -0.2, 16.4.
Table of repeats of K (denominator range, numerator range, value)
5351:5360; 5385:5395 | 1.07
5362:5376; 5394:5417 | 1.04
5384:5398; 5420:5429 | 0.93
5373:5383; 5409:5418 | 1.15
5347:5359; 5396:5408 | 1.07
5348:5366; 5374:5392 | 1.03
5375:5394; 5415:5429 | 1.01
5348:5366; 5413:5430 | 1.06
